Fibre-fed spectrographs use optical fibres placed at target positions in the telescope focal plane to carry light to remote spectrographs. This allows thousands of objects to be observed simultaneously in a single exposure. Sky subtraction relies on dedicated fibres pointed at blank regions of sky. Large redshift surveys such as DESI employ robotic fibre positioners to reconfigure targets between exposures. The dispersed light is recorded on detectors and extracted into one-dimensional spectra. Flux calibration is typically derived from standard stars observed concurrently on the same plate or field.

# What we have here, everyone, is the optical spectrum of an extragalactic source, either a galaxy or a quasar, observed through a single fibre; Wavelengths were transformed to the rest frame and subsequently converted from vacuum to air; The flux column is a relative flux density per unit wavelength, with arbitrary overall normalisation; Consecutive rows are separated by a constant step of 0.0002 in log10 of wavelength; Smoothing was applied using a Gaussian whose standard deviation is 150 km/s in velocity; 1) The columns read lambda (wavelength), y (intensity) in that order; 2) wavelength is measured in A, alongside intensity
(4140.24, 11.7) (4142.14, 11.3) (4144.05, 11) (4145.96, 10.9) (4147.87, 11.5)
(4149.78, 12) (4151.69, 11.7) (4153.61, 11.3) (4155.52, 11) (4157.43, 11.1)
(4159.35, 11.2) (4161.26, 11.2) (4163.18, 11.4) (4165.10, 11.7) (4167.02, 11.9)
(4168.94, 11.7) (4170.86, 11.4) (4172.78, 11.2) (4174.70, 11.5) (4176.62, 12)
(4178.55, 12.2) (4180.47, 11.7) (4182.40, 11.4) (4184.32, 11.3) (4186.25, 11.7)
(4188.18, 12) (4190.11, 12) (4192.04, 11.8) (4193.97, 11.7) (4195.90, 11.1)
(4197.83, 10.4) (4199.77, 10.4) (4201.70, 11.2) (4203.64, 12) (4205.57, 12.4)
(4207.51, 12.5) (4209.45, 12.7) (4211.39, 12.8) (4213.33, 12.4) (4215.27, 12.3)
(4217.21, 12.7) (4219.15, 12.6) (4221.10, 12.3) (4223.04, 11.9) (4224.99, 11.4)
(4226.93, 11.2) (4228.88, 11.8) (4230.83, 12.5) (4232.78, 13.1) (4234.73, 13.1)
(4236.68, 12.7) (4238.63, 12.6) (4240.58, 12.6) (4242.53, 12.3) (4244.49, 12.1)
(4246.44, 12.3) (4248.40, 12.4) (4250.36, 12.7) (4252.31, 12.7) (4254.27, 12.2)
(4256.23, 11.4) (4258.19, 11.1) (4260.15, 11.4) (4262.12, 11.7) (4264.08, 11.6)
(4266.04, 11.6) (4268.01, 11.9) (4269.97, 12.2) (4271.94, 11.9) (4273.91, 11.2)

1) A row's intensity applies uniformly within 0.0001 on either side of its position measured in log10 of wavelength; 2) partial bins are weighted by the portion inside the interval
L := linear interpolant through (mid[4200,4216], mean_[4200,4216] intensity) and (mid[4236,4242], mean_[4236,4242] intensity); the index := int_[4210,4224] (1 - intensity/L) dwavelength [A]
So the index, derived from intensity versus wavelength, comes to -0.1 A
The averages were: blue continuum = 12.2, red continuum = 12.6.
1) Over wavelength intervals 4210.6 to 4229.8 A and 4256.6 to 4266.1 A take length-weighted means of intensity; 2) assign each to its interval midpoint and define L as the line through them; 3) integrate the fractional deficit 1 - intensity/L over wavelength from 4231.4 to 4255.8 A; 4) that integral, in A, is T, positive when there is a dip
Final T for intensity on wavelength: -1.63 A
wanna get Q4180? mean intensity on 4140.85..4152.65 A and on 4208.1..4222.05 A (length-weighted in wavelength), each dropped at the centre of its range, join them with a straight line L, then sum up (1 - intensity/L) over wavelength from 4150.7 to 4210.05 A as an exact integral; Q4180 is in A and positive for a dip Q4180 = 1.96 A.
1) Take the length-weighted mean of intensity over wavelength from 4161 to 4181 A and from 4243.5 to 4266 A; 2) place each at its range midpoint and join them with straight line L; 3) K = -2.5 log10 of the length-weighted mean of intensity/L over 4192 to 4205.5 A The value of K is 0.04 mag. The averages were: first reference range 11.6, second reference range 11.9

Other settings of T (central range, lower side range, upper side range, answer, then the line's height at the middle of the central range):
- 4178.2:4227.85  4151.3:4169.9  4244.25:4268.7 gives -0.9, 11.6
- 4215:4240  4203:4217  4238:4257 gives 0.2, 12.4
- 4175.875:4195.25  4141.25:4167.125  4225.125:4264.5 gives -0.2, 11.6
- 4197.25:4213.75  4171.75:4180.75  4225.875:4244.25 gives 0.3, 12.1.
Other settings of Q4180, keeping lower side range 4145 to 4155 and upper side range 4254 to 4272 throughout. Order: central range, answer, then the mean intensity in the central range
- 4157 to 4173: 0.06 A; 11.4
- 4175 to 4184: -0.20 A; 11.8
